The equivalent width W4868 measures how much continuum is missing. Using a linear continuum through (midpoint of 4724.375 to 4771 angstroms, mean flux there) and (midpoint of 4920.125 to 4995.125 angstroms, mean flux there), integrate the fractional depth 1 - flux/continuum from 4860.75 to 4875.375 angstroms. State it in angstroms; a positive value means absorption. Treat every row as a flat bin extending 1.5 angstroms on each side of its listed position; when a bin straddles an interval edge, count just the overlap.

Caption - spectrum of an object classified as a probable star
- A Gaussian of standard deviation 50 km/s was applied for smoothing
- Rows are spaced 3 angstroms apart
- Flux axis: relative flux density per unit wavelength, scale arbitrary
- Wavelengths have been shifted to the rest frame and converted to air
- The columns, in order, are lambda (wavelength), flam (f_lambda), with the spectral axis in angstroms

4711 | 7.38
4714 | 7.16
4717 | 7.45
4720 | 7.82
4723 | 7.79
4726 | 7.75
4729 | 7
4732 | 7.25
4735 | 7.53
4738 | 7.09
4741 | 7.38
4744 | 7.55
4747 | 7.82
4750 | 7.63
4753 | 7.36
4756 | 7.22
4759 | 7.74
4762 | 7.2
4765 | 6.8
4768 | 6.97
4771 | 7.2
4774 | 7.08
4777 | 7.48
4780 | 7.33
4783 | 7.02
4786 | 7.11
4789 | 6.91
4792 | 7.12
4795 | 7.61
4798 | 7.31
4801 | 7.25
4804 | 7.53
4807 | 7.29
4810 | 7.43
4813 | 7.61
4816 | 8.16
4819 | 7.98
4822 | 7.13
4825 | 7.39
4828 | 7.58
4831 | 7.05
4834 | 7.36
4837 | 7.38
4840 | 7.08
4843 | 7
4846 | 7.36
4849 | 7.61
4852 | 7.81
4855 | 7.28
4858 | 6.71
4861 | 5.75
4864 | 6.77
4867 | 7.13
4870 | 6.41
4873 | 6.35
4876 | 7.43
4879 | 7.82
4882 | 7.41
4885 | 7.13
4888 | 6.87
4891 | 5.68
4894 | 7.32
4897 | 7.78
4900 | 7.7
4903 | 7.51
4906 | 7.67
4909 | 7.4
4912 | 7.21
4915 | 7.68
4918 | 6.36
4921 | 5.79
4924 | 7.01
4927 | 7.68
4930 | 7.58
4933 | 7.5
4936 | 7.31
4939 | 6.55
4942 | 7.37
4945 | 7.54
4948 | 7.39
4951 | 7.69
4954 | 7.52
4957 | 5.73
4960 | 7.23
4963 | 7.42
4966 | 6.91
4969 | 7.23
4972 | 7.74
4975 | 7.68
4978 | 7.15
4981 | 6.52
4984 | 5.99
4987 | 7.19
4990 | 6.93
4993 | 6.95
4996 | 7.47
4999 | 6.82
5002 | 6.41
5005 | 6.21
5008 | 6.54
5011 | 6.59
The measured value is 1.2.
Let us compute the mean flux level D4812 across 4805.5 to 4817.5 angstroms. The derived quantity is 7.62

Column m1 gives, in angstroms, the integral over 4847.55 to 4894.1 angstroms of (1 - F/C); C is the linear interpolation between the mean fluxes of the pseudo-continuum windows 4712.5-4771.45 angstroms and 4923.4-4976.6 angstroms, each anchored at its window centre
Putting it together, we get 2.3 angstroms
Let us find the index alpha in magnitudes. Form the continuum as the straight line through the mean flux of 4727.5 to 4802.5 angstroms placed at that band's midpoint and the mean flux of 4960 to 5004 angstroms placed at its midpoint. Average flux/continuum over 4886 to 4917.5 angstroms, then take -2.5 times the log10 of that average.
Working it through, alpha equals -0.02 mag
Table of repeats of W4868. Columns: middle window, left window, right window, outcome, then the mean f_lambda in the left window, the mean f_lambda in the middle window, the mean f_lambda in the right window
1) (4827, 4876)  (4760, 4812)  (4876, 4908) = 1.5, 7.22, 7.05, 7.3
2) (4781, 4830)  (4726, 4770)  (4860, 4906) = -1.3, 7.34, 7.4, 7.04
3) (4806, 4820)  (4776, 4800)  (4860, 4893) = -1.1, 7.23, 7.7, 6.82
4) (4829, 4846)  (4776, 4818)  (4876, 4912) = 0.3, 7.37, 7.2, 7.3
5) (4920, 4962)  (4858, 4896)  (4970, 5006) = -1.6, 6.85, 7.15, 6.94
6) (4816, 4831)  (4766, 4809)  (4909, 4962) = -0.7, 7.23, 7.54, 7.14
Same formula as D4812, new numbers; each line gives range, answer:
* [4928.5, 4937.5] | 7.46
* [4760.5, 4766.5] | 7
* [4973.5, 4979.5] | 7.42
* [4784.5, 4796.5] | 7.19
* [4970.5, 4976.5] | 7.71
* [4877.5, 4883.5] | 7.61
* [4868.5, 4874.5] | 6.38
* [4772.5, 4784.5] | 7.23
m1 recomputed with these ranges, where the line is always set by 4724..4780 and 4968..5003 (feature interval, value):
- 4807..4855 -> -1.5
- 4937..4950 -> -0.3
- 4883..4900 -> 0.3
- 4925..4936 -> -0.7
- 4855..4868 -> 1.0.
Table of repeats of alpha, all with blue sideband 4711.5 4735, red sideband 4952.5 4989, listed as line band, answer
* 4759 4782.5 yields 0.03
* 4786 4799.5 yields 0.02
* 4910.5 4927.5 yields 0.03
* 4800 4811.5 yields -0.01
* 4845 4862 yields 0.02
